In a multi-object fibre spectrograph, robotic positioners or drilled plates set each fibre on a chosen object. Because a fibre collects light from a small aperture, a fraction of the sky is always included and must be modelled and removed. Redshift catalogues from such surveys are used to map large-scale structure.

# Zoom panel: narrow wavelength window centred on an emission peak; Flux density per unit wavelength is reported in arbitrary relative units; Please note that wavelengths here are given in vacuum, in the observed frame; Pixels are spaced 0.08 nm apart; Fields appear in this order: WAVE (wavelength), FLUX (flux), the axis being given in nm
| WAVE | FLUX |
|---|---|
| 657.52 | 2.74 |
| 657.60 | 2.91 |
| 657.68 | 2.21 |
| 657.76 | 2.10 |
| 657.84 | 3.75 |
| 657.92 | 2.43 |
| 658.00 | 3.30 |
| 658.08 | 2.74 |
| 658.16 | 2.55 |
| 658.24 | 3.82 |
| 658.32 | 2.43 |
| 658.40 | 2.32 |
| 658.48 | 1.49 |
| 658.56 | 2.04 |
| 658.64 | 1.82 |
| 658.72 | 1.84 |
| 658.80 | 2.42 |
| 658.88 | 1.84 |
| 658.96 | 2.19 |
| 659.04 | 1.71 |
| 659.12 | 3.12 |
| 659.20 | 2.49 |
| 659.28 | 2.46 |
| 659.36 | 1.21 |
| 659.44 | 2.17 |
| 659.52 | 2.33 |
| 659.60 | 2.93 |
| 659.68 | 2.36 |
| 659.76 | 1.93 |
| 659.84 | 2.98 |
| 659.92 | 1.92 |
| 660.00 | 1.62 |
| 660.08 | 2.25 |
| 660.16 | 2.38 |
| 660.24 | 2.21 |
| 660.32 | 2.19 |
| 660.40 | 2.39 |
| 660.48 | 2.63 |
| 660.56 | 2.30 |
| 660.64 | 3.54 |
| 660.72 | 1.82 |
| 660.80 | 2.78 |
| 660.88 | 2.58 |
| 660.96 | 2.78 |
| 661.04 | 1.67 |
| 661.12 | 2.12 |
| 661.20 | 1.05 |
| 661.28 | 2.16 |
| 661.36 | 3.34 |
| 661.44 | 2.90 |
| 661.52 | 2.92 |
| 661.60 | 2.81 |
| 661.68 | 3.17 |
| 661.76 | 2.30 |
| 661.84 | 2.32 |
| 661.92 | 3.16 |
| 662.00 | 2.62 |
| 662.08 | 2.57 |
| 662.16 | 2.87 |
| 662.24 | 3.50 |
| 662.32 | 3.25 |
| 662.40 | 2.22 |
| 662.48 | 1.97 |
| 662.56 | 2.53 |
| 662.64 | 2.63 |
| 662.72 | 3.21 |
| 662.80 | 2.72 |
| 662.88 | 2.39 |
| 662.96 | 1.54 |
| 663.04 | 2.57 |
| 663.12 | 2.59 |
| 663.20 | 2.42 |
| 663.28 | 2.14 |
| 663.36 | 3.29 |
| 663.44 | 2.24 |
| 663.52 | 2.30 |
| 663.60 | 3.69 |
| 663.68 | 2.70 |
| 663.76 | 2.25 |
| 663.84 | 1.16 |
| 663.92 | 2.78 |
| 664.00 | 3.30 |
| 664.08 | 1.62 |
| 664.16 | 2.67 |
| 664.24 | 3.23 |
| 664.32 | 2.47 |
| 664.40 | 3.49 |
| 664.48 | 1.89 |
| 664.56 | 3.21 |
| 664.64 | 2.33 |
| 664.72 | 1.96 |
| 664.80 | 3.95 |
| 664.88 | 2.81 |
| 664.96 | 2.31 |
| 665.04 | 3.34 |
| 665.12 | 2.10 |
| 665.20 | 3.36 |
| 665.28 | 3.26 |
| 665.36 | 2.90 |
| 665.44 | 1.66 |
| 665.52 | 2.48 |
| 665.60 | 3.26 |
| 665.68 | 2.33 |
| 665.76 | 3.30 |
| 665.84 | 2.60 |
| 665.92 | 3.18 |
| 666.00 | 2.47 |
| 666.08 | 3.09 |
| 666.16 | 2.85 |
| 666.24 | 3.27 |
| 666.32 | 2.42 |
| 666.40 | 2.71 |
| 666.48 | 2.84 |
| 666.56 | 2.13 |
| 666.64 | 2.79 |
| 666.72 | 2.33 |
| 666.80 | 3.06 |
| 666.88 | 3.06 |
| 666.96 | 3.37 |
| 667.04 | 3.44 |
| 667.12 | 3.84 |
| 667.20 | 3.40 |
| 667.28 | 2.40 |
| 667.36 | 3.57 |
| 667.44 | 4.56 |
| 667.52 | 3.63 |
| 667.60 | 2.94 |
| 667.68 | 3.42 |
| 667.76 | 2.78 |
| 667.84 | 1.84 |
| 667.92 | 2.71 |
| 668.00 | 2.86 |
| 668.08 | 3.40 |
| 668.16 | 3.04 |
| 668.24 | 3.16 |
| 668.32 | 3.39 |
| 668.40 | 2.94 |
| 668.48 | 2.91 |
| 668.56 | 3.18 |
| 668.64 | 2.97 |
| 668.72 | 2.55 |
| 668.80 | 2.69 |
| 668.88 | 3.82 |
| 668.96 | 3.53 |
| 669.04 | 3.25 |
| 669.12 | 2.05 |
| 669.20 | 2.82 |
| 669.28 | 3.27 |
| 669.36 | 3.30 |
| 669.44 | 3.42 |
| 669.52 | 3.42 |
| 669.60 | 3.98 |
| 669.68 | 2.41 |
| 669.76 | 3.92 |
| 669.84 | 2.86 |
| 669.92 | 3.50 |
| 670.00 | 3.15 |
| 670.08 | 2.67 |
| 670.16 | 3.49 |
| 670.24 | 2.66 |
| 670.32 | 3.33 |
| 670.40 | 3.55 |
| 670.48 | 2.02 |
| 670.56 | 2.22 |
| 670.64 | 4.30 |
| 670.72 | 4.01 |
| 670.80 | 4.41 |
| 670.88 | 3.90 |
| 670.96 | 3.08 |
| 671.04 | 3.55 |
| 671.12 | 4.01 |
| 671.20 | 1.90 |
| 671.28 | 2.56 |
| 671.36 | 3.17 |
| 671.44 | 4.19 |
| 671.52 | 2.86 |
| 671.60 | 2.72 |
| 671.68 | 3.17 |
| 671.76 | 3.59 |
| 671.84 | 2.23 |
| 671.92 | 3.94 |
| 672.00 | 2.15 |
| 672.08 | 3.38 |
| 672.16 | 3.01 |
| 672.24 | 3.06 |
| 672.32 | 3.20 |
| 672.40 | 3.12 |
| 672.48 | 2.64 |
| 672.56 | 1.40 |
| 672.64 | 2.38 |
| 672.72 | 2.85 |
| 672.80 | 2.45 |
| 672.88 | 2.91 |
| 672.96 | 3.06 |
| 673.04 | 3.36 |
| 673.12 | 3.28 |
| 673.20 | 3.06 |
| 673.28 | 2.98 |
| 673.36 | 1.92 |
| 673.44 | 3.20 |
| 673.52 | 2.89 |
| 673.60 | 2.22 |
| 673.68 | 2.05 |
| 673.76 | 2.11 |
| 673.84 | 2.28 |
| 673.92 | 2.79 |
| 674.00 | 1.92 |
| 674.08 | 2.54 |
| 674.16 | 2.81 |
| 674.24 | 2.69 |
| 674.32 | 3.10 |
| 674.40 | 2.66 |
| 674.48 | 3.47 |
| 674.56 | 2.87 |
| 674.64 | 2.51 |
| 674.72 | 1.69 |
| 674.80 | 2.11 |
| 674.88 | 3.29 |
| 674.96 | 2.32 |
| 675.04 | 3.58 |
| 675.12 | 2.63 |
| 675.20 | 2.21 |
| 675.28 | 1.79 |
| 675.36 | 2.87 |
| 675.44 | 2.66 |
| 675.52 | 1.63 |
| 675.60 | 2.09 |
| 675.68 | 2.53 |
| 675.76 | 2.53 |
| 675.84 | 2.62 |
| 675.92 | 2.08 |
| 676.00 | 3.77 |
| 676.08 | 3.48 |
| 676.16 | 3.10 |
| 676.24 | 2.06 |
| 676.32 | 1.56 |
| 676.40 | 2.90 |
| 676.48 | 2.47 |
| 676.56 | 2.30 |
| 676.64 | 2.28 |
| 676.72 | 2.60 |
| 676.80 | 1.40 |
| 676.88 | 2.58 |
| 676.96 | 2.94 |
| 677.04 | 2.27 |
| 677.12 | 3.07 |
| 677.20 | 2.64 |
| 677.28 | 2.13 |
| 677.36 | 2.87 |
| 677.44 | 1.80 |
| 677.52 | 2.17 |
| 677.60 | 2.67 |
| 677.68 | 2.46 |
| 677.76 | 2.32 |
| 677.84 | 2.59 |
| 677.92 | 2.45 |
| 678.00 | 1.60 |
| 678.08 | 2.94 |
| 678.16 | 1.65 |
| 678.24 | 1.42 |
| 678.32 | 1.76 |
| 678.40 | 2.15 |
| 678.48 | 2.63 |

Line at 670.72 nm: C III]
